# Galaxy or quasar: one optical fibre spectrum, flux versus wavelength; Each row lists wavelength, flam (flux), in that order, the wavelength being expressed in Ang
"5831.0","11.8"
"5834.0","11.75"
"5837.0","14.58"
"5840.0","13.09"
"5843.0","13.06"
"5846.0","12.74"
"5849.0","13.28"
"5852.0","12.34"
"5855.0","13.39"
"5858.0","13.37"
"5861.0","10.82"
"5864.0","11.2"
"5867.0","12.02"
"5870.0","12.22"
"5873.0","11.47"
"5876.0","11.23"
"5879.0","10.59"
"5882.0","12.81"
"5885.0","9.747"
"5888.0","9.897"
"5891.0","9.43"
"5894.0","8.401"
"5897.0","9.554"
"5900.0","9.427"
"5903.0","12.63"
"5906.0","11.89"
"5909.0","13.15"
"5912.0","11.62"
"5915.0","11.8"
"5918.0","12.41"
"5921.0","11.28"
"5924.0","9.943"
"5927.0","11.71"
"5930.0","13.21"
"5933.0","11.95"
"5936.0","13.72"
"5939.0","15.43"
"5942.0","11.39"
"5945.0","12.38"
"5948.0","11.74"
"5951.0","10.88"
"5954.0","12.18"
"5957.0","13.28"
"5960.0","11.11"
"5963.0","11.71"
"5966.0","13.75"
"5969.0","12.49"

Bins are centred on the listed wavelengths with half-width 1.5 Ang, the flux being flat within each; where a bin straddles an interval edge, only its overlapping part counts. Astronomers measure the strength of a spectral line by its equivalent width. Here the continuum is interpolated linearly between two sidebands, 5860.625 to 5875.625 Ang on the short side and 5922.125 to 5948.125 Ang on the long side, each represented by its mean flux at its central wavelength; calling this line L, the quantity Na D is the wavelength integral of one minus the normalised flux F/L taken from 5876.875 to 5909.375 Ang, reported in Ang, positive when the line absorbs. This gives 3.5 Ang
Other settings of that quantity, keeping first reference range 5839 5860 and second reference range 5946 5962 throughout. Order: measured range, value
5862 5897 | 5.3 Ang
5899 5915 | 0.7 Ang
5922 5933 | 0.4 Ang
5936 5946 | -1.0 Ang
